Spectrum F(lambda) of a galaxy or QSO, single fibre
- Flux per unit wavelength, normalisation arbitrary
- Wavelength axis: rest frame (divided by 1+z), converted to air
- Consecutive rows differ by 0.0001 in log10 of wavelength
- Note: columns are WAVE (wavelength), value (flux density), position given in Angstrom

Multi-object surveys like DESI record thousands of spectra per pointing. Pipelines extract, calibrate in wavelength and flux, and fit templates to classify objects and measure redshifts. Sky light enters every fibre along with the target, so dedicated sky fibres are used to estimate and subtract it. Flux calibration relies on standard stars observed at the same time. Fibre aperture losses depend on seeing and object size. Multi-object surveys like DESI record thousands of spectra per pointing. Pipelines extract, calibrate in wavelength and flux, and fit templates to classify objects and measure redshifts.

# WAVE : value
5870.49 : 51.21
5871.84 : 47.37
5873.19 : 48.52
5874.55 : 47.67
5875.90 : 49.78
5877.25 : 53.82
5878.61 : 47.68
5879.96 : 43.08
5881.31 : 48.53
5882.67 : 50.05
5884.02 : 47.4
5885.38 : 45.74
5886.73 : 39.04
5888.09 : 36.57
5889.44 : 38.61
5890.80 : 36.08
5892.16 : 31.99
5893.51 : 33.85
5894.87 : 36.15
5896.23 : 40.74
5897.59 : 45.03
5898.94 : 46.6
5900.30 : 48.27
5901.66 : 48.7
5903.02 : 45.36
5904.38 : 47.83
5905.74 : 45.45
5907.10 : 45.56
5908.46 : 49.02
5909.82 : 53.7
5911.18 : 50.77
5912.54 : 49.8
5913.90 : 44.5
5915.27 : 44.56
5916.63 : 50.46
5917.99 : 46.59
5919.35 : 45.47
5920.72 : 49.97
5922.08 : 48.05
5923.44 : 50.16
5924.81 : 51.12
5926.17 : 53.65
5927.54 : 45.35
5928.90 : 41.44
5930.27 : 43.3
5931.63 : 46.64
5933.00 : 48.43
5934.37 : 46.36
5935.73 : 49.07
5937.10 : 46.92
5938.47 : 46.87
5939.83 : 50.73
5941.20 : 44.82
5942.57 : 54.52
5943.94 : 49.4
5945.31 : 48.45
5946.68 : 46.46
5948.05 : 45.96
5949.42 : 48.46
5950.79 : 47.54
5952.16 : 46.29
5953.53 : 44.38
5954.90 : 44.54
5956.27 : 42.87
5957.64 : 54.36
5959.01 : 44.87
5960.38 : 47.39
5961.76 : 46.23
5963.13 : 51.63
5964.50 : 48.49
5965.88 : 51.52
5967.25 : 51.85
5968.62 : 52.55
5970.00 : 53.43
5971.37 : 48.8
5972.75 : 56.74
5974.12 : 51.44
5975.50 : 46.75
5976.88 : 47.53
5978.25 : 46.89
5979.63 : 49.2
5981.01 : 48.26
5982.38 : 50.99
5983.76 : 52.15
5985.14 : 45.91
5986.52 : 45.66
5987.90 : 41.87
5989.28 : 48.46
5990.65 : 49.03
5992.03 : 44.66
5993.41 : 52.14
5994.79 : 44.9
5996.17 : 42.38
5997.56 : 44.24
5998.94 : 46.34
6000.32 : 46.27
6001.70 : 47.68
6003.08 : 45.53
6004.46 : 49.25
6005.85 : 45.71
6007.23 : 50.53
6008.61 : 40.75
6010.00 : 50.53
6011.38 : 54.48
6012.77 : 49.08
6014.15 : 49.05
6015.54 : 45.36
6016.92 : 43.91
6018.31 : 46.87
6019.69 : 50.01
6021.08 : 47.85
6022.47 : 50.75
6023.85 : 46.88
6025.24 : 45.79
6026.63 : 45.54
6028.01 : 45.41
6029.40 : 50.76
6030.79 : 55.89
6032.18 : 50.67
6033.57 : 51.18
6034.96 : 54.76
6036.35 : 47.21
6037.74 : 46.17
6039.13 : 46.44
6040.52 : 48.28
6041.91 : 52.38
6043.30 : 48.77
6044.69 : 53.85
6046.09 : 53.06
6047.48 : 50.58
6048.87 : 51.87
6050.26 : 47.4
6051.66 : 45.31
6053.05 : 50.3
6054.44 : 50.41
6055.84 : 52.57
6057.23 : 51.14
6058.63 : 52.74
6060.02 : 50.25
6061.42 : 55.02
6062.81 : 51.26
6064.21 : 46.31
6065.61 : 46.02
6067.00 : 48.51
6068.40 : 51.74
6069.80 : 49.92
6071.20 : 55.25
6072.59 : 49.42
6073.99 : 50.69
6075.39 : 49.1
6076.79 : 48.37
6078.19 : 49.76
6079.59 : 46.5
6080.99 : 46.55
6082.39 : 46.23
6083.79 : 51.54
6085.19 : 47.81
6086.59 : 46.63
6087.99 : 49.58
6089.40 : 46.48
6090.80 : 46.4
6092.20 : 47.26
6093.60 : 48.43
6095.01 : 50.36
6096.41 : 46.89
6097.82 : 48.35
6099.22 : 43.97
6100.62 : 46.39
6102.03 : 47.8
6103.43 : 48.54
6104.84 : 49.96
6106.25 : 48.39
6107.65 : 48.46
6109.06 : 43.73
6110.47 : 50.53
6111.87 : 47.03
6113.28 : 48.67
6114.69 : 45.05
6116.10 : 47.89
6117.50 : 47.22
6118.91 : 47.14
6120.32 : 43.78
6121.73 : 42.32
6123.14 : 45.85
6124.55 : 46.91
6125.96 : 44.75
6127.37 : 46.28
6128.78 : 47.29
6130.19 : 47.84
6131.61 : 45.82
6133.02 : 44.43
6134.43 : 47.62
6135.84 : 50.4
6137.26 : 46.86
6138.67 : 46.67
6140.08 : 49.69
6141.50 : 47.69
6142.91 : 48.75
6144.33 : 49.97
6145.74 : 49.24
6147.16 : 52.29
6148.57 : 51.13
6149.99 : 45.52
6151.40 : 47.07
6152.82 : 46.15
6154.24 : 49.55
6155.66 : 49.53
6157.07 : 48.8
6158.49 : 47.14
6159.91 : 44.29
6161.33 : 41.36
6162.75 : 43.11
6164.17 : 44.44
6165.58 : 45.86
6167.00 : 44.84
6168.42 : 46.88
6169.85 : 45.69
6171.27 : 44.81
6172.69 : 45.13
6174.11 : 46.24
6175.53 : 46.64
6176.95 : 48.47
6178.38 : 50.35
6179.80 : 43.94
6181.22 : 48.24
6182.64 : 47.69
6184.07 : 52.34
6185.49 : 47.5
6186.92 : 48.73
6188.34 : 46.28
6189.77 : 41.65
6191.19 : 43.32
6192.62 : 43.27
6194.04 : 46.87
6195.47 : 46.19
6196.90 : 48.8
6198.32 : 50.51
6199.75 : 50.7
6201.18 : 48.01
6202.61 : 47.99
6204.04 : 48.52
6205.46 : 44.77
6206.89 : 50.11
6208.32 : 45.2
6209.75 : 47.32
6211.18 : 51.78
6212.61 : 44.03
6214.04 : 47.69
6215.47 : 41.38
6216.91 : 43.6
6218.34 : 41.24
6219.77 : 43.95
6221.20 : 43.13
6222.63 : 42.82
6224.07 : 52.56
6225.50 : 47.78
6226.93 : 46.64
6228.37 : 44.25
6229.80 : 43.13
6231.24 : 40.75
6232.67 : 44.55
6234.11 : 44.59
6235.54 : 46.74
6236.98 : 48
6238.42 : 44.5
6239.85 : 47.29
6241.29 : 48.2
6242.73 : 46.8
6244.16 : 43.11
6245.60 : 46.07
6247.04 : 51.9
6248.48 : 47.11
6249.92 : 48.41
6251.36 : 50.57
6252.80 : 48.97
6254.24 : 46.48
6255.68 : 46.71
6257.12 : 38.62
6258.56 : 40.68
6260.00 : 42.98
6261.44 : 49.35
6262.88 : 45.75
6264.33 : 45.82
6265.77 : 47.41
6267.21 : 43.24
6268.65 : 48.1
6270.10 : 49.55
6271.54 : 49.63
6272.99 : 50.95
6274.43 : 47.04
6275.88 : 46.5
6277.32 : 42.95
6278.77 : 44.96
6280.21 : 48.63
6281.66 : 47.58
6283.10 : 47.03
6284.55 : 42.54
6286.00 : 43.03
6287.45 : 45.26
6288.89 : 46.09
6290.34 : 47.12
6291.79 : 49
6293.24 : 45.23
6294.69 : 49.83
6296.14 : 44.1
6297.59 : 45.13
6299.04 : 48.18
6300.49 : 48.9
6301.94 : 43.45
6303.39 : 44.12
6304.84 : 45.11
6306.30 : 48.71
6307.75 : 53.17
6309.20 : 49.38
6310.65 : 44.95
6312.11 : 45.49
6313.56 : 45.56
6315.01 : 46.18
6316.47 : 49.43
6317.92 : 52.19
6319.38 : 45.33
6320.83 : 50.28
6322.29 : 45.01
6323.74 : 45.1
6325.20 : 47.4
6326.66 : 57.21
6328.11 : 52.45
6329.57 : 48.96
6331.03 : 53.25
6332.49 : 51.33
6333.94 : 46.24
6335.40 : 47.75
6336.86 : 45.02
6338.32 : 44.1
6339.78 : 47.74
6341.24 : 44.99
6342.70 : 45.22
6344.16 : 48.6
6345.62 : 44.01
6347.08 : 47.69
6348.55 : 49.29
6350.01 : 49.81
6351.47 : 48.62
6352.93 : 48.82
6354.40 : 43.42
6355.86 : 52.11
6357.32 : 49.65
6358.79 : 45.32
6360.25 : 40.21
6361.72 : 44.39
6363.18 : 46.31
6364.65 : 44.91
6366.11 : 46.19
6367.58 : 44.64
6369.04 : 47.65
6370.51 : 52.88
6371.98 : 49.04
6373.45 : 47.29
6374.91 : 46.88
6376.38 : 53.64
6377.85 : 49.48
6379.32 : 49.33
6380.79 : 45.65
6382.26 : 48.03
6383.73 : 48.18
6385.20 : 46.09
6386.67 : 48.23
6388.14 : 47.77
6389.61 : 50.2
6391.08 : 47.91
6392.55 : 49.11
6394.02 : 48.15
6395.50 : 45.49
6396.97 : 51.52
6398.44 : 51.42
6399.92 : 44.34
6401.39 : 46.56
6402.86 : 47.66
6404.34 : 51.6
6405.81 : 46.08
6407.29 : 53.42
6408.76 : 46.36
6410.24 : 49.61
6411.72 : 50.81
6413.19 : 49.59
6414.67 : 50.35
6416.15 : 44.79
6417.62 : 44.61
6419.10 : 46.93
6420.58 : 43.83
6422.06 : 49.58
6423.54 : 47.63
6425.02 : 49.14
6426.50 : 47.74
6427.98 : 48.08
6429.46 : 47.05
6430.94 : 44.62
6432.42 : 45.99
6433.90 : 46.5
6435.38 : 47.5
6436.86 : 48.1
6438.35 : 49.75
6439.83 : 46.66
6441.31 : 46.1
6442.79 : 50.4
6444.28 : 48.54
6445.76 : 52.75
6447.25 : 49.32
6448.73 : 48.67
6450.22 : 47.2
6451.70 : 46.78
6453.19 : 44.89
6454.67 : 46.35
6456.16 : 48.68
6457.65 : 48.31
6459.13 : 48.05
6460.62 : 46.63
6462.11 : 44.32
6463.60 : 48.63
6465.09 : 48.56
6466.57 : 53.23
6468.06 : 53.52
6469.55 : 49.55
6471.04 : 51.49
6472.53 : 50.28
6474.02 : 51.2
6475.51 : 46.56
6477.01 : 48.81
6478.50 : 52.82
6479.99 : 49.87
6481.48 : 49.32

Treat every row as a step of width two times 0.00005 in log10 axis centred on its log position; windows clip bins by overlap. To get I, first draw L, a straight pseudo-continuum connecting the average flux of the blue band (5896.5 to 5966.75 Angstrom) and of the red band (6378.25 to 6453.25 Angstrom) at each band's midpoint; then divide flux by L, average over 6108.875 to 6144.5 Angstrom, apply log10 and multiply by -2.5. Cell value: 0.02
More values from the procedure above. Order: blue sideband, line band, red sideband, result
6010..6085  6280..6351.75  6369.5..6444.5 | 0.02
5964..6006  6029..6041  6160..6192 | -0.05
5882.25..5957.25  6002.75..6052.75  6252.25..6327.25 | -0.06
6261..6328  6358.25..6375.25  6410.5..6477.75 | 0.03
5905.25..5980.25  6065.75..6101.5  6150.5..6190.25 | -0.03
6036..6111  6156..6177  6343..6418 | 0.07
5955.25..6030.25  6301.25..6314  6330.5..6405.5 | 0.02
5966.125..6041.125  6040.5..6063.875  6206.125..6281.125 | -0.07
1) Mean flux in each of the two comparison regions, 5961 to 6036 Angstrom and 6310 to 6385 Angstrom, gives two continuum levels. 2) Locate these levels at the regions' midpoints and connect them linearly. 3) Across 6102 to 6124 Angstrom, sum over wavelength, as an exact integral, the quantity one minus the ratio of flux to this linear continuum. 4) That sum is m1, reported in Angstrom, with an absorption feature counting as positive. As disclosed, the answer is 0.6 Angstrom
